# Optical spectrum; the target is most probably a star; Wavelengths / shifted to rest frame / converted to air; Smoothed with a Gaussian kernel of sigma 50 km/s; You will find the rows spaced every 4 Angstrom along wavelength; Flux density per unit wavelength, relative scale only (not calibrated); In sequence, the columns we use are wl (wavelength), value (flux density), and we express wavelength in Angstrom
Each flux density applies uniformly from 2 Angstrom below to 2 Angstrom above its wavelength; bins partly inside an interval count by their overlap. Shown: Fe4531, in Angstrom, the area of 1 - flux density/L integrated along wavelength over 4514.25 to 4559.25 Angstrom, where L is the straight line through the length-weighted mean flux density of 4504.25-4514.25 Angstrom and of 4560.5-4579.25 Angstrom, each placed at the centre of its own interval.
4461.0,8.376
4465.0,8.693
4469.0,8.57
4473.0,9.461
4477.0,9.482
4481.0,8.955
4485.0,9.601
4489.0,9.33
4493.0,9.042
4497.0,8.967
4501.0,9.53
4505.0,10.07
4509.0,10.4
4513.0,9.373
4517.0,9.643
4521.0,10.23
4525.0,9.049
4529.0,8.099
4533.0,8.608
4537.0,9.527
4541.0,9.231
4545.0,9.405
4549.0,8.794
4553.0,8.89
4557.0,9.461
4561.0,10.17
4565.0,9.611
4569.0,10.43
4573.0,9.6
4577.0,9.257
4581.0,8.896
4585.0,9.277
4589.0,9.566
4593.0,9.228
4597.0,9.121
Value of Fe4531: 3.2 Angstrom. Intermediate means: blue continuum 9.98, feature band 9.18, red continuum 9.77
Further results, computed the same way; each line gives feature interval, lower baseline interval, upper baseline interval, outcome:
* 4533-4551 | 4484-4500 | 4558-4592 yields 0.5 Angstrom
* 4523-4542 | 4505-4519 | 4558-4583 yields 1.7 Angstrom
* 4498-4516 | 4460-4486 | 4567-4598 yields -1.2 Angstrom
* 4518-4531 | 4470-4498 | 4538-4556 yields 0.0 Angstrom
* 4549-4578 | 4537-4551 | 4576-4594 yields -1.2 Angstrom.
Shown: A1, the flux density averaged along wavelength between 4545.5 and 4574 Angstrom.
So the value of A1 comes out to 9.56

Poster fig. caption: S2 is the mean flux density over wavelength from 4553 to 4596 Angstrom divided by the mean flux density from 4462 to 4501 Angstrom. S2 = 1.04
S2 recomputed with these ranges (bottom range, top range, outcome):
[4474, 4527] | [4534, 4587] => 0.99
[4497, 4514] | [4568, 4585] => 0.97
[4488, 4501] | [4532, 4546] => 1.01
